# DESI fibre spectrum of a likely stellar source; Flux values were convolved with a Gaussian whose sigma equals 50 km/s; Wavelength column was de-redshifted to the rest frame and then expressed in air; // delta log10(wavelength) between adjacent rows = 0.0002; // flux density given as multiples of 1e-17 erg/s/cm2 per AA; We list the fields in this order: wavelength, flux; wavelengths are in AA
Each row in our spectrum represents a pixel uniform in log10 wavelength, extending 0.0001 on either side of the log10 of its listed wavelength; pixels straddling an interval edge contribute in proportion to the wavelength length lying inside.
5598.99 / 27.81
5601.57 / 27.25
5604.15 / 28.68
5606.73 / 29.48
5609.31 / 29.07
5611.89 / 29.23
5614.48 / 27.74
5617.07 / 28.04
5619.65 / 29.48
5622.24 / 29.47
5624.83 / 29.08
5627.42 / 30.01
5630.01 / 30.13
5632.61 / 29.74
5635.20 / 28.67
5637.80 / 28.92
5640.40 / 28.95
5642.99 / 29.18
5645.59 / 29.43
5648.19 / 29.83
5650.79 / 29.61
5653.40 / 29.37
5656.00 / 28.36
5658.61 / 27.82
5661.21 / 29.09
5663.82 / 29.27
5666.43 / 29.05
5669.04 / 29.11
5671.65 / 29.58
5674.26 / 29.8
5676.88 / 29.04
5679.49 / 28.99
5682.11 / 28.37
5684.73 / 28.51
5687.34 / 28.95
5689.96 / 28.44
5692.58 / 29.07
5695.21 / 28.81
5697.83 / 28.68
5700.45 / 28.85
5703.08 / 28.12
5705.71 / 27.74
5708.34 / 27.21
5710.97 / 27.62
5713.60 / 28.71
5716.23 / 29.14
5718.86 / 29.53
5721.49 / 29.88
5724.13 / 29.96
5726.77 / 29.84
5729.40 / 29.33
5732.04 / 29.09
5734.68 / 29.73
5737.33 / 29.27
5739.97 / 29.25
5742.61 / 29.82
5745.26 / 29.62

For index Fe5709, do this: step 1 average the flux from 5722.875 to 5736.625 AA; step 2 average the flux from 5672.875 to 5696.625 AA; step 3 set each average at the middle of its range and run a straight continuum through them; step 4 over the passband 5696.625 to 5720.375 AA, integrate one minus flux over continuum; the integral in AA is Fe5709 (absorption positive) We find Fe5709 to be 0.7 AA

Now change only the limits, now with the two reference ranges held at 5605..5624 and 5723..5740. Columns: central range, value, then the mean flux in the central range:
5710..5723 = 0.18 AA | 29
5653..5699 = 0.53 AA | 28.9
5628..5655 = -0.30 AA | 29.4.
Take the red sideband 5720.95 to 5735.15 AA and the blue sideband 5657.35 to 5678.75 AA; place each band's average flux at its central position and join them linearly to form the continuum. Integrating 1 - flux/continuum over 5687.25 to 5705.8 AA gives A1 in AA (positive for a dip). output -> 0.5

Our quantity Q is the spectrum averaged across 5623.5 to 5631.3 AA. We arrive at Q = 29.7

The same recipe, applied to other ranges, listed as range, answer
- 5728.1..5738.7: 29.3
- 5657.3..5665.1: 28.7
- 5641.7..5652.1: 29.5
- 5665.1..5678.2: 29.3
